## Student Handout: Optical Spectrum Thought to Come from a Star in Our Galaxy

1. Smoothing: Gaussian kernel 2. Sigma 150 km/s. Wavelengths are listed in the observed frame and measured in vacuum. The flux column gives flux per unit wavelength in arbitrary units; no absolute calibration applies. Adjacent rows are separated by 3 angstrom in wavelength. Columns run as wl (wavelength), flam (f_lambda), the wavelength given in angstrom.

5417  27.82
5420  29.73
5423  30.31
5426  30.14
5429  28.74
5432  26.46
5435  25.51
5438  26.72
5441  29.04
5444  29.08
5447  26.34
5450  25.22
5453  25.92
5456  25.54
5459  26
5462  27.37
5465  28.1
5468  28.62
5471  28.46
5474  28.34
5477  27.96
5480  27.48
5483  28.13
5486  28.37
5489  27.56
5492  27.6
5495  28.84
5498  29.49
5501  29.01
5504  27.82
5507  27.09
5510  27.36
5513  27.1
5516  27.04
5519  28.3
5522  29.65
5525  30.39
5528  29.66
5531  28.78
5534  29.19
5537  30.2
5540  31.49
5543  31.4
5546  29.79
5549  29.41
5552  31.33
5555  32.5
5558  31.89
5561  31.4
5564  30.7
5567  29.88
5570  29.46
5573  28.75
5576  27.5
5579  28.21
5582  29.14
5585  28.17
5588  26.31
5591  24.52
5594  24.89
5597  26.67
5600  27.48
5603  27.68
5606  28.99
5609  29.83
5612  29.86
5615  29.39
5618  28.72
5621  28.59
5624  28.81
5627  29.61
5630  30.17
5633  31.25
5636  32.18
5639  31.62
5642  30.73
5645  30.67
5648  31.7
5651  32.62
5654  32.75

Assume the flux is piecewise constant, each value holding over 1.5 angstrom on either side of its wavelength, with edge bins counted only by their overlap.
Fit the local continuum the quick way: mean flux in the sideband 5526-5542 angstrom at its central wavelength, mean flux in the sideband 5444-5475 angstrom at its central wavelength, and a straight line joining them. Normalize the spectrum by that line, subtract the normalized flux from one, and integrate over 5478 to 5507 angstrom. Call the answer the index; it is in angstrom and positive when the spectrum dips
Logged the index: 0.1 angstrom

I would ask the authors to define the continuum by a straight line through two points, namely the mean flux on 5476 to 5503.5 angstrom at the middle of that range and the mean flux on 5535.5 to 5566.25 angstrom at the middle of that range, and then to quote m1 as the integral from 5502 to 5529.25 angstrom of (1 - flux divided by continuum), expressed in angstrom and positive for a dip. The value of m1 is 1.1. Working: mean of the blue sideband 28.3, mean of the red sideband 31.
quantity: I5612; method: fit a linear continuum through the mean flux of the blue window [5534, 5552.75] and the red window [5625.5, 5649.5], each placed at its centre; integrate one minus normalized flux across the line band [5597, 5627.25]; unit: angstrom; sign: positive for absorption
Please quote 2.1 angstrom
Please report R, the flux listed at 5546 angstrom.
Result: 29.79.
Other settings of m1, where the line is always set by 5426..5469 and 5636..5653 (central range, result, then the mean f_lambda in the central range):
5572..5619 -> 4.02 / 27.9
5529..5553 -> -0.76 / 30.2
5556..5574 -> -0.41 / 30.5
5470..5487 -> -0.17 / 28.1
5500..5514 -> 0.41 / 27.6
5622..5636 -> 0.48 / 30.1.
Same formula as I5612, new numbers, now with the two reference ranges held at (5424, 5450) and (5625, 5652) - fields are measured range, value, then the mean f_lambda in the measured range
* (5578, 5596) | 2.0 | 26.8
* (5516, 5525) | 0.1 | 28.9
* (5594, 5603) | 1.1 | 26.8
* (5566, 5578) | 0.5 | 28.8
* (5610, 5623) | 0.7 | 29.2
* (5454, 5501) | 0.8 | 27.9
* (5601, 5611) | 0.6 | 28.8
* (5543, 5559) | -0.7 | 31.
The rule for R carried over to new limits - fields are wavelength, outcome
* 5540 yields 31.49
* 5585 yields 28.17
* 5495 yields 28.84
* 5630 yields 30.17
